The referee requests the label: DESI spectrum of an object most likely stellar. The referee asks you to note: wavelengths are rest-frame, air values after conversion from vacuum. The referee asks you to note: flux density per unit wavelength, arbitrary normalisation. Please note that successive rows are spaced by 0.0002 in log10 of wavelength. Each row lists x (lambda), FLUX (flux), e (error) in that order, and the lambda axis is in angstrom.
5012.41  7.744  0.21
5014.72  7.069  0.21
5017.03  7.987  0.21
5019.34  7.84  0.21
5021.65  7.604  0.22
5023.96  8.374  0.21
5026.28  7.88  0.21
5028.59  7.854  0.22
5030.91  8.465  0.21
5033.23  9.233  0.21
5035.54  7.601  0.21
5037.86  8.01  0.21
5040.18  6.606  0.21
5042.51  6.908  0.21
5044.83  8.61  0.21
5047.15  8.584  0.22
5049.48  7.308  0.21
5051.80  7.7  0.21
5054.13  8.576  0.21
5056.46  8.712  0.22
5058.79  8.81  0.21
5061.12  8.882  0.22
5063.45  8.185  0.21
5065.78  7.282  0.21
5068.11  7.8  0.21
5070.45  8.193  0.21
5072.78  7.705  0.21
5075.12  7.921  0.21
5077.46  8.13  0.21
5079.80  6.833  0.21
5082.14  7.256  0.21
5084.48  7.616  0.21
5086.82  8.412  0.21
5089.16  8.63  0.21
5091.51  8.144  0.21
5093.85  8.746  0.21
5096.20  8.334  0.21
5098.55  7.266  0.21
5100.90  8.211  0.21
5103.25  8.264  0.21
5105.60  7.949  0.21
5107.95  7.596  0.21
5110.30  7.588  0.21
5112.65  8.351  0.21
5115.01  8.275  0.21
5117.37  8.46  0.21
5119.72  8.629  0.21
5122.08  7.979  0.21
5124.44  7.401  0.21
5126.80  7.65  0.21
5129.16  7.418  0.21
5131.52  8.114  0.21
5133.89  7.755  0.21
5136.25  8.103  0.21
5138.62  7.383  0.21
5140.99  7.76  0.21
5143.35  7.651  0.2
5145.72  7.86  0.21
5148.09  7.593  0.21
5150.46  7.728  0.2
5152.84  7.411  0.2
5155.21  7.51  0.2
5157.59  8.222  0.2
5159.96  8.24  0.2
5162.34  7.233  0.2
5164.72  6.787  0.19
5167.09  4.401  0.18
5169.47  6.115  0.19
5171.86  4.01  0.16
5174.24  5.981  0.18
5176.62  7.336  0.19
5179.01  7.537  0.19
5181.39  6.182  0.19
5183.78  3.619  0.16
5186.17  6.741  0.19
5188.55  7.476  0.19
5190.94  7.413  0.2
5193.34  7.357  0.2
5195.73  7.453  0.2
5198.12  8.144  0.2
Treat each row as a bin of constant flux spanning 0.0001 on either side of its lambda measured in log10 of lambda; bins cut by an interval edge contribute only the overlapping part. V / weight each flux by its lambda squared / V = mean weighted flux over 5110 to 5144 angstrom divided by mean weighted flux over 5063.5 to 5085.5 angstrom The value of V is 1.1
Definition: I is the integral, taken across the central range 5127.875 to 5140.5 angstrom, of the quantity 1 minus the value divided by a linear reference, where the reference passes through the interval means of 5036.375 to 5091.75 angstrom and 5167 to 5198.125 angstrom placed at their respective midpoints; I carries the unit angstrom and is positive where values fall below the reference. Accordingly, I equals -1.3 angstrom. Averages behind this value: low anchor 7.94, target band 7.75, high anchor 6.42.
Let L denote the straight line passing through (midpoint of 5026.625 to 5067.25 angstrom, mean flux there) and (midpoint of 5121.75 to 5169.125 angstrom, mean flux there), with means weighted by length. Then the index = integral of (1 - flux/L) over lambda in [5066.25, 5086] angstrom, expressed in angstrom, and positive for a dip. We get 0.54 angstrom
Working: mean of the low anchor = 8.07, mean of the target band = 7.68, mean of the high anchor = 7.48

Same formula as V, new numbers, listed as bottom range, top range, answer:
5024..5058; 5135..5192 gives 0.91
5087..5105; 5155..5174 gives 0.81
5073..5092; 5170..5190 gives 0.81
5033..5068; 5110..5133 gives 1.02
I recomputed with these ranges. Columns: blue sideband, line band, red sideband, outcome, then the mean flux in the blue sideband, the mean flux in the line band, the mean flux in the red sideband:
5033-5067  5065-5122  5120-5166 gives -0.9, 8.04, 7.99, 7.69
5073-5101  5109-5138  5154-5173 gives -2.7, 7.94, 7.96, 6.57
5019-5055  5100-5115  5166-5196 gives -1.9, 7.94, 8.01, 6.25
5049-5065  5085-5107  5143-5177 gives -1.1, 8.33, 8.19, 6.91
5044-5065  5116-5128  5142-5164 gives -0.2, 8.35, 8.03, 7.7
